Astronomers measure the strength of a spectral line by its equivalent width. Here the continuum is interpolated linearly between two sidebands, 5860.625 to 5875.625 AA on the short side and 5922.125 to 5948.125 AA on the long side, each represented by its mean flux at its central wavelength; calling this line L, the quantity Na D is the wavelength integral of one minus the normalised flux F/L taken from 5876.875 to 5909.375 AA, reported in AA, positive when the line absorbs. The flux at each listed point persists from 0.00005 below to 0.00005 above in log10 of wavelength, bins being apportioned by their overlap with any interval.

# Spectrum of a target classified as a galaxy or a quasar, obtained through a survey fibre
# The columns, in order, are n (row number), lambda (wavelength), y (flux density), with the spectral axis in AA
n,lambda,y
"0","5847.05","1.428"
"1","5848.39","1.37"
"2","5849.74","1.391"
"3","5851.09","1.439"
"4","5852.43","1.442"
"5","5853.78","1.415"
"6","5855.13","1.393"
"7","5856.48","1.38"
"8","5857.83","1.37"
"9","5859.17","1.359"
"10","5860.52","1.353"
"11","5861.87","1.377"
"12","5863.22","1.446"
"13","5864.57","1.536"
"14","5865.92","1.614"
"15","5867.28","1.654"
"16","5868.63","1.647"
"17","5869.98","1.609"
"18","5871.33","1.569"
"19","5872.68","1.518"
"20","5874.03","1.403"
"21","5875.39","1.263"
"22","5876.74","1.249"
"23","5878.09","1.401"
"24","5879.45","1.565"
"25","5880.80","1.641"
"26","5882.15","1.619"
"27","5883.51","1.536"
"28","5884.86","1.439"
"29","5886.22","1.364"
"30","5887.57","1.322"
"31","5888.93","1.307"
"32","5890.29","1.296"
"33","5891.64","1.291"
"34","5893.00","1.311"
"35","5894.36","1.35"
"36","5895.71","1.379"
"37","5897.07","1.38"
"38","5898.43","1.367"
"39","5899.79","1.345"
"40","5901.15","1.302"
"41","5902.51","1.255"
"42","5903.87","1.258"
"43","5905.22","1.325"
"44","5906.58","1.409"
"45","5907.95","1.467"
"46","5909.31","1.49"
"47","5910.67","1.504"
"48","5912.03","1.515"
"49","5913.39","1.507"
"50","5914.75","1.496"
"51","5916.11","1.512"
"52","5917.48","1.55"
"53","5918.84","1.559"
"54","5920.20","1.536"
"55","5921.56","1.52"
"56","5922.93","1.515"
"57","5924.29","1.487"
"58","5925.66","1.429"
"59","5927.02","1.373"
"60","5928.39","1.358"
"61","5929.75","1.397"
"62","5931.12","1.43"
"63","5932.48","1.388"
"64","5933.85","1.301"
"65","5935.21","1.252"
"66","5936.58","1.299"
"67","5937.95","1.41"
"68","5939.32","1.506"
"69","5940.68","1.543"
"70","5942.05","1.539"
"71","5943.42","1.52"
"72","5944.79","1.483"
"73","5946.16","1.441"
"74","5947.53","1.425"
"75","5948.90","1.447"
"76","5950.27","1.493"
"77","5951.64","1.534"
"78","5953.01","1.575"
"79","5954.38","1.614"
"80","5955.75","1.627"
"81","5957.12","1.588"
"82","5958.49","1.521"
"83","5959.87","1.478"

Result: 2.0 AA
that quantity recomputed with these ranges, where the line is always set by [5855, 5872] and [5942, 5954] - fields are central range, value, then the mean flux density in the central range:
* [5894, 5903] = 0.9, 1.34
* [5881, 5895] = 0.9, 1.39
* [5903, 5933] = 0.8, 1.46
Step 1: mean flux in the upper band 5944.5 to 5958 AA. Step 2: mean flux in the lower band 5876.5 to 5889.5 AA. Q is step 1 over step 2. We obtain 1.0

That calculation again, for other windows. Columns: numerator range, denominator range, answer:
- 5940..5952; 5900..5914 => 1.06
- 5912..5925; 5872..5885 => 1.04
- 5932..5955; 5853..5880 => 1.00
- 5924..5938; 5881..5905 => 1.00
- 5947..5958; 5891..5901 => 1.15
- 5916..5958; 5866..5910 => 1.04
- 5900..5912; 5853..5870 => 0.94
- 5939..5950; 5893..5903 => 1.11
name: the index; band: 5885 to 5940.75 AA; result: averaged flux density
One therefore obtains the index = 1.4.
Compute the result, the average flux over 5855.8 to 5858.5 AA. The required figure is 1.38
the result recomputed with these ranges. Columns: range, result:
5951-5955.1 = 1.58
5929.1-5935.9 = 1.35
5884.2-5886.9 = 1.4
